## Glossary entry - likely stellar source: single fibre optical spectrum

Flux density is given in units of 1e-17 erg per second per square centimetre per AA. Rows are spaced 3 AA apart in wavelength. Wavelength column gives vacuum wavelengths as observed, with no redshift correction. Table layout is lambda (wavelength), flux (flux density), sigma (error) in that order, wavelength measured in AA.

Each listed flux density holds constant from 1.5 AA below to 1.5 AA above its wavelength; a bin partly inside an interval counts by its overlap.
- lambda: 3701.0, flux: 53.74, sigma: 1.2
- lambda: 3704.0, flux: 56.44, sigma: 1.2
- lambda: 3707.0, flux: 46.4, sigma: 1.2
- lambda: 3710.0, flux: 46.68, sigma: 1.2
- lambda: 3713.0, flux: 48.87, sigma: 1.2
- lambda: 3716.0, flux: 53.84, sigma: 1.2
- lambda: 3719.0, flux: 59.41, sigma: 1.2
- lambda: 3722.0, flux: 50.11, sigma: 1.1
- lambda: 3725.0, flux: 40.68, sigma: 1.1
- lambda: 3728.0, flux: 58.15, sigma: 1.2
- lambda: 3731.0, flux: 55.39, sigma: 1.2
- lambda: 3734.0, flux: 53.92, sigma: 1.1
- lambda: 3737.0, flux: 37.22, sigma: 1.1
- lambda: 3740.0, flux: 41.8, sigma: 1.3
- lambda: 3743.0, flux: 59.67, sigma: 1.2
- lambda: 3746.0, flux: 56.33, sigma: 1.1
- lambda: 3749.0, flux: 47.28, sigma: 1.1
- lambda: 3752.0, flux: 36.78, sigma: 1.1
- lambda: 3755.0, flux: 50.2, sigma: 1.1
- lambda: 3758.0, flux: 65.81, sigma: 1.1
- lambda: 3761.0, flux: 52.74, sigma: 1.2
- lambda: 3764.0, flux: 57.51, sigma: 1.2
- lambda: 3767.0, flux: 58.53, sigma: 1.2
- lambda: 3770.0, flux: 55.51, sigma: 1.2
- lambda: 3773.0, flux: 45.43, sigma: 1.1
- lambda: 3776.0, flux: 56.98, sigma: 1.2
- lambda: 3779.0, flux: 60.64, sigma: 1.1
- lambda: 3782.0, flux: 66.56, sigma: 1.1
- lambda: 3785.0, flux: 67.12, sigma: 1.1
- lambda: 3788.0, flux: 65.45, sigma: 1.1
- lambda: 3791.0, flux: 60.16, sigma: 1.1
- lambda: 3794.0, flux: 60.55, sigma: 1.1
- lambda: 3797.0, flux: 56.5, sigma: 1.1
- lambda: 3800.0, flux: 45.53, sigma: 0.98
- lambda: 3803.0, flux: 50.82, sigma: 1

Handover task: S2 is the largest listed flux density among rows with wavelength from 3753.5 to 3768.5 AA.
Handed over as 65.81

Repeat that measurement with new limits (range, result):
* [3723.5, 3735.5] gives 58.15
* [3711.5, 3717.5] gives 53.84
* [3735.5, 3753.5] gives 59.67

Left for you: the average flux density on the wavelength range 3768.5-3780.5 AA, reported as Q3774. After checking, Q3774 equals 54.6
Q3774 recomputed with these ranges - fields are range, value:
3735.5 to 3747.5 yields 48.8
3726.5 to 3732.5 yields 56.8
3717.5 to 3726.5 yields 50.1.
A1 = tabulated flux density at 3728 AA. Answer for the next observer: 58.15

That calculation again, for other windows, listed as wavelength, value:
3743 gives 59.67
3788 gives 65.45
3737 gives 37.22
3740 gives 41.8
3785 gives 67.12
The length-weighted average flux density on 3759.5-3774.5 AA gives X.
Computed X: 53.9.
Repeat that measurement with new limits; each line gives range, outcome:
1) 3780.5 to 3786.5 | 66.8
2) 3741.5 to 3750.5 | 54.4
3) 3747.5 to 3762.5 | 50.6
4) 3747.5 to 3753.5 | 42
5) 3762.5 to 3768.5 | 58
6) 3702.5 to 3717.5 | 50.4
